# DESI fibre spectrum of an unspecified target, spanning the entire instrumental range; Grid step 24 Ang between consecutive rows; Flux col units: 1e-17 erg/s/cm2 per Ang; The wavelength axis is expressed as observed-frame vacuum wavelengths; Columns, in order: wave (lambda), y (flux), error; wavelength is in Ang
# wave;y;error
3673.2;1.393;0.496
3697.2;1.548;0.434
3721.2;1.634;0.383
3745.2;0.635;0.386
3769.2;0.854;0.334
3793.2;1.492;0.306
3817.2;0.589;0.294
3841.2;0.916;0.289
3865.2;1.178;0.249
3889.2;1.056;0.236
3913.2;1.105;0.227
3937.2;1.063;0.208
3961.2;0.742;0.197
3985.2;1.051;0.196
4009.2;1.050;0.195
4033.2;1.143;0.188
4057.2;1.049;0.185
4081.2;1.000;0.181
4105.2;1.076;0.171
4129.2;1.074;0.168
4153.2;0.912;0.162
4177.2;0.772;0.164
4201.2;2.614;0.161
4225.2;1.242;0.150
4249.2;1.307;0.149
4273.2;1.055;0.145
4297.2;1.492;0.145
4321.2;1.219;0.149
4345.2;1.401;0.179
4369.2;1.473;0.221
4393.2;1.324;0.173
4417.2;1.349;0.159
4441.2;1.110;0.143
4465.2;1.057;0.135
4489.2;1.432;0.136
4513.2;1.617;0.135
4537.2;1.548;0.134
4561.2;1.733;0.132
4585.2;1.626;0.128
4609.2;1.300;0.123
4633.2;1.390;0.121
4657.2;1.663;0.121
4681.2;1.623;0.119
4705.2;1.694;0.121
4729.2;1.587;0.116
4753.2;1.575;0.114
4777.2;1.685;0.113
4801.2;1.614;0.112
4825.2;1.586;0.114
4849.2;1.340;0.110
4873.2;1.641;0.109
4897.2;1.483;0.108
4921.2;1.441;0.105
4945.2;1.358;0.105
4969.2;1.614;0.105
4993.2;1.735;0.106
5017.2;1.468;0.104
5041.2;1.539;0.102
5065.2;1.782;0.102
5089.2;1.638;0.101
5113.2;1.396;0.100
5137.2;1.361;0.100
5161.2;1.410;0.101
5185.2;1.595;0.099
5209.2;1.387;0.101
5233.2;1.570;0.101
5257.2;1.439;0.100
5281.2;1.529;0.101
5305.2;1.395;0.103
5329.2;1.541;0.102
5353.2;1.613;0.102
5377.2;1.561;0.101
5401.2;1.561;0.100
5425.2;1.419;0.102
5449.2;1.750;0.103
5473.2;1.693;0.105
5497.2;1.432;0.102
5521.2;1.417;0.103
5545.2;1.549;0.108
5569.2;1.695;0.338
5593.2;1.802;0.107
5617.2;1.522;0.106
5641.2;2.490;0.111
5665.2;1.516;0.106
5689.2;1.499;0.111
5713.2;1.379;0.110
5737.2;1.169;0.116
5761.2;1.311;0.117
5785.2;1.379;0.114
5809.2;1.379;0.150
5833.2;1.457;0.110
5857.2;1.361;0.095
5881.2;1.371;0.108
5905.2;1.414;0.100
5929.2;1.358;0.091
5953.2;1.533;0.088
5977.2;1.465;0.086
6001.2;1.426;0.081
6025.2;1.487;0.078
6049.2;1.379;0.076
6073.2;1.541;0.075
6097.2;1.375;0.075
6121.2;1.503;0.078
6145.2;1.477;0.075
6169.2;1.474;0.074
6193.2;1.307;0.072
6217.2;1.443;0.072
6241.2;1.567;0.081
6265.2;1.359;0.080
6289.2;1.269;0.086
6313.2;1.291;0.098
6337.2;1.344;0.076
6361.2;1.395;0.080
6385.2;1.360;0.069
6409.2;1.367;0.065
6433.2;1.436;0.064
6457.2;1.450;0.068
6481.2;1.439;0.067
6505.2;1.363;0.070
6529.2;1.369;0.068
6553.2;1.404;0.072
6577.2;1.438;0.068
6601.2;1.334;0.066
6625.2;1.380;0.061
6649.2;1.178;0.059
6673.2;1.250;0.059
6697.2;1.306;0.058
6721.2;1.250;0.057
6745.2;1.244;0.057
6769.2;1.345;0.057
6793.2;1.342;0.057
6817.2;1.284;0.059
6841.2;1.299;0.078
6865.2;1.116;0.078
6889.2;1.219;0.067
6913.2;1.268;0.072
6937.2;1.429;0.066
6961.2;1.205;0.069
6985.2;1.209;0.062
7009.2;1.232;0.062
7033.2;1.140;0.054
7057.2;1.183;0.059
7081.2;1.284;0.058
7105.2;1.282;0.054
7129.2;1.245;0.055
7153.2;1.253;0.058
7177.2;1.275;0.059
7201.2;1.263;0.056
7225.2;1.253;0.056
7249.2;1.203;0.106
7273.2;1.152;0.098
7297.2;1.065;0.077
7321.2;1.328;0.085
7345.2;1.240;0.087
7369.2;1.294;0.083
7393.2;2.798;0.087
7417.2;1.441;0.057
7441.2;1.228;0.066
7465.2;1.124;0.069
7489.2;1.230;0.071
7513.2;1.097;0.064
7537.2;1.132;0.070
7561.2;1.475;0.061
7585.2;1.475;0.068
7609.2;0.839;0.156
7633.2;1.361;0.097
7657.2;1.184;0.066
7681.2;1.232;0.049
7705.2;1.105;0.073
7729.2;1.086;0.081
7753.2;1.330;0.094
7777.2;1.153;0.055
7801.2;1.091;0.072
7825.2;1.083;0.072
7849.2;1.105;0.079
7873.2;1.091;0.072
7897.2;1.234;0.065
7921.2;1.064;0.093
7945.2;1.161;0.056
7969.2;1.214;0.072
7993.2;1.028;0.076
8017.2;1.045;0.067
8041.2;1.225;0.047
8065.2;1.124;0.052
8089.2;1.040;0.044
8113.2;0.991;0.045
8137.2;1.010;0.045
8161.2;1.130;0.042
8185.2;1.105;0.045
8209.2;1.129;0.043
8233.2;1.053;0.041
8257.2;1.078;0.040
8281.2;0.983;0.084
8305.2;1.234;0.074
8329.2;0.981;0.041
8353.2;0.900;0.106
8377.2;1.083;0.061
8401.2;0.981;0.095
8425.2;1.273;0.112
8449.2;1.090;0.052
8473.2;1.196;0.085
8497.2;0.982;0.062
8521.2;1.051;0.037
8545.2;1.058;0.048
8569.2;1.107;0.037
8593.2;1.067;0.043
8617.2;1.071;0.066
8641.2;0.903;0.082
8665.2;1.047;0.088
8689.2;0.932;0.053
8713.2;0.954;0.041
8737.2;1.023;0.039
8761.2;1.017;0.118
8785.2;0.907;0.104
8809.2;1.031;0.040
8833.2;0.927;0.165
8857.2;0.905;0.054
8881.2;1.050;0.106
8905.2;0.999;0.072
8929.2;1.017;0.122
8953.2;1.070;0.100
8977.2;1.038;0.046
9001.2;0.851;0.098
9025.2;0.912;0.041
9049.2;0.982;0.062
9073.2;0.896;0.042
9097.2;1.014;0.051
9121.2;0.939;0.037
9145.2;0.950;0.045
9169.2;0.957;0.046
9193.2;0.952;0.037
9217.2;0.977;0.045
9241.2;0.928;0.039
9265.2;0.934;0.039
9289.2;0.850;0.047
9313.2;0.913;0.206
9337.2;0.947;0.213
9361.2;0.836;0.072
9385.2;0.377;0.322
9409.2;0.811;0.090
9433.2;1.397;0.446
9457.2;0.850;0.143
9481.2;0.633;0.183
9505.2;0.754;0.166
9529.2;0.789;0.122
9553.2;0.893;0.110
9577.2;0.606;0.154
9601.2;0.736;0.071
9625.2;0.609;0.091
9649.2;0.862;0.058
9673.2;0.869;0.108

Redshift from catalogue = 0.127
